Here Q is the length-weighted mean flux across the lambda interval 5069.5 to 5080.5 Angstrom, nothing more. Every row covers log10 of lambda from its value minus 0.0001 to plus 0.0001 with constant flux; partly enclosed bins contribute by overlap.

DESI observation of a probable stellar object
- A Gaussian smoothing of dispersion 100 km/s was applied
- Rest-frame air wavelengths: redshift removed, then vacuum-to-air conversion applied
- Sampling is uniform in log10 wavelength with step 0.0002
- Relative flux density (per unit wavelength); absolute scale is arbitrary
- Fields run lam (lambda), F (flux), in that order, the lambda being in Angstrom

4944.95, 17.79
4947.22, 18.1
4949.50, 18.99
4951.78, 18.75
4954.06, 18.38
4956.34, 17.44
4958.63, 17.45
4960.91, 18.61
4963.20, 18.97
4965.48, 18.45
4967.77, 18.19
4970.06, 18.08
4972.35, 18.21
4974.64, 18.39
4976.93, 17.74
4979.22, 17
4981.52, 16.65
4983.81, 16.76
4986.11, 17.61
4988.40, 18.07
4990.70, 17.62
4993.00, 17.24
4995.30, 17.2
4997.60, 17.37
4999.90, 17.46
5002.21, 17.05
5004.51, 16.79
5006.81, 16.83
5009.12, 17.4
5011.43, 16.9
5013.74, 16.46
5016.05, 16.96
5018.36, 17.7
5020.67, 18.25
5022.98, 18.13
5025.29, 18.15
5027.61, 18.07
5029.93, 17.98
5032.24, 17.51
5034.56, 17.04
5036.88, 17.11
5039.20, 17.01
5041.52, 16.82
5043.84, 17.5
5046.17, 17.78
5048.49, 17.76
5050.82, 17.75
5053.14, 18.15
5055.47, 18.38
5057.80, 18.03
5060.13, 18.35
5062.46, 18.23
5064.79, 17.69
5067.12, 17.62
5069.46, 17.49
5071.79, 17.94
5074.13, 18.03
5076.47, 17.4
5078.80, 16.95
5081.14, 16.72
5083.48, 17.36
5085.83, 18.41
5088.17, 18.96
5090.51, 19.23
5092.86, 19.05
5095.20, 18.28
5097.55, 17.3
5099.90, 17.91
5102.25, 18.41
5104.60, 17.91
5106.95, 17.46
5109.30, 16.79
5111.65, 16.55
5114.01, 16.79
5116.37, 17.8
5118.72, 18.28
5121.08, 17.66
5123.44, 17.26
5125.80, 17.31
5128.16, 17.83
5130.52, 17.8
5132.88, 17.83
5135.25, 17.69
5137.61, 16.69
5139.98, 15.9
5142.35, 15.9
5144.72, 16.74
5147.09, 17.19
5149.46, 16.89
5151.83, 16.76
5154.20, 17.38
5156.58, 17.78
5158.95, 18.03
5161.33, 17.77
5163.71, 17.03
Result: 17.5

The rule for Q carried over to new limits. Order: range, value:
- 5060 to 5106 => 18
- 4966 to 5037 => 17.5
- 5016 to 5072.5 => 17.8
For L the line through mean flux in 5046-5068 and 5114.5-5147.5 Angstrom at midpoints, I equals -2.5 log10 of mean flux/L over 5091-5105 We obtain -0.04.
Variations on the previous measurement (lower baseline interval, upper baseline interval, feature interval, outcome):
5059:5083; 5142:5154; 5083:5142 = -0.030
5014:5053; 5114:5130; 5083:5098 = -0.051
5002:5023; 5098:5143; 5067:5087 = -0.014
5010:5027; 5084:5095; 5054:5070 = 0.018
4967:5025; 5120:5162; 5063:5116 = -0.027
